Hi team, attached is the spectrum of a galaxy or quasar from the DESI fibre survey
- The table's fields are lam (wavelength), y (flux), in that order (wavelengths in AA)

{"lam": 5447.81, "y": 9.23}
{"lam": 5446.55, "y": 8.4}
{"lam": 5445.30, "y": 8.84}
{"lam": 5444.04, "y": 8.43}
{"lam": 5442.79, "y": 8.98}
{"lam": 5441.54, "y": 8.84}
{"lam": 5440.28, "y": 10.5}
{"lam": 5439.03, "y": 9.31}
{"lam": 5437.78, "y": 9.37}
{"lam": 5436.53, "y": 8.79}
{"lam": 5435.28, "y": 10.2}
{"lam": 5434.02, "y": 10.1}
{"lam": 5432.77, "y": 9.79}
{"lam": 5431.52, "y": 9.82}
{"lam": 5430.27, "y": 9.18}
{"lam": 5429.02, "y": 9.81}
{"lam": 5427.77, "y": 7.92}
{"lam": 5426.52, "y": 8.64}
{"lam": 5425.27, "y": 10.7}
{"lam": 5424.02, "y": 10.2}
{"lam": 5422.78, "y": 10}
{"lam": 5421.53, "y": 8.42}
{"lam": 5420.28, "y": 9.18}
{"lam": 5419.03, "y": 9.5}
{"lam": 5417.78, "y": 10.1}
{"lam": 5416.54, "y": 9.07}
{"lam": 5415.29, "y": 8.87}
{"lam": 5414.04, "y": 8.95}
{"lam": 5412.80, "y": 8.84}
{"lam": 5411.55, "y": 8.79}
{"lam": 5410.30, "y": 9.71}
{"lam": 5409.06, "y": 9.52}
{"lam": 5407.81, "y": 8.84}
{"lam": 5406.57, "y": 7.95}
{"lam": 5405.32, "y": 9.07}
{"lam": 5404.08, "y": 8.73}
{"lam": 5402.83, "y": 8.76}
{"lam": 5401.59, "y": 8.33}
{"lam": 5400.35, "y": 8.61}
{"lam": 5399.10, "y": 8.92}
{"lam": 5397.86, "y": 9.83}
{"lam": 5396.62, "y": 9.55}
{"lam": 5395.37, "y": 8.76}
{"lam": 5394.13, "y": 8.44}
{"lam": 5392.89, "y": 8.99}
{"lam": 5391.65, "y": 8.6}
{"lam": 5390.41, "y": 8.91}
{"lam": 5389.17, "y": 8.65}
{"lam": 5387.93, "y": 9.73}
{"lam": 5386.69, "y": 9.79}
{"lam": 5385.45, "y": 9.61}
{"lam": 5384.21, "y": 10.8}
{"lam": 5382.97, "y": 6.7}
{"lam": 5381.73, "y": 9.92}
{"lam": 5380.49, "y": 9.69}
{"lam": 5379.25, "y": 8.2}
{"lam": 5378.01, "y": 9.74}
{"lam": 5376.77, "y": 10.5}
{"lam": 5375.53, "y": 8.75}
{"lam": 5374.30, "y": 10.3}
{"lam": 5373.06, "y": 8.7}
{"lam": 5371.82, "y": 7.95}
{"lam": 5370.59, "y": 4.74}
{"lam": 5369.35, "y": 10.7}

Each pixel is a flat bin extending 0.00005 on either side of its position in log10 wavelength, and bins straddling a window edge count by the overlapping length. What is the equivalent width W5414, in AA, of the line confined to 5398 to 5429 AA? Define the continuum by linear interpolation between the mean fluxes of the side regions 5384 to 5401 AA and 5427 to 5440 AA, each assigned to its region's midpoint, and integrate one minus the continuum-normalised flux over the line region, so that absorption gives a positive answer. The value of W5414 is 0.77 AA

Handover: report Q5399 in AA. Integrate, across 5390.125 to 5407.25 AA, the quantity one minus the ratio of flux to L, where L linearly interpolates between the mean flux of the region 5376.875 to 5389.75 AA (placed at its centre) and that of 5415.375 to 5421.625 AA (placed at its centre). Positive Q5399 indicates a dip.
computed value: 0.9 AA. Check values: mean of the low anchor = 9.33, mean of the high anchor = 9.29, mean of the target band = 8.82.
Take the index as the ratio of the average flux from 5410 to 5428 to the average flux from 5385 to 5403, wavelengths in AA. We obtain 1.03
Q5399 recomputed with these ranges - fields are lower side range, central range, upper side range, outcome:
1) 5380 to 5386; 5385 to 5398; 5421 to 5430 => 0.28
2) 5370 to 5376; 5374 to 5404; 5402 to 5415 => -2.48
